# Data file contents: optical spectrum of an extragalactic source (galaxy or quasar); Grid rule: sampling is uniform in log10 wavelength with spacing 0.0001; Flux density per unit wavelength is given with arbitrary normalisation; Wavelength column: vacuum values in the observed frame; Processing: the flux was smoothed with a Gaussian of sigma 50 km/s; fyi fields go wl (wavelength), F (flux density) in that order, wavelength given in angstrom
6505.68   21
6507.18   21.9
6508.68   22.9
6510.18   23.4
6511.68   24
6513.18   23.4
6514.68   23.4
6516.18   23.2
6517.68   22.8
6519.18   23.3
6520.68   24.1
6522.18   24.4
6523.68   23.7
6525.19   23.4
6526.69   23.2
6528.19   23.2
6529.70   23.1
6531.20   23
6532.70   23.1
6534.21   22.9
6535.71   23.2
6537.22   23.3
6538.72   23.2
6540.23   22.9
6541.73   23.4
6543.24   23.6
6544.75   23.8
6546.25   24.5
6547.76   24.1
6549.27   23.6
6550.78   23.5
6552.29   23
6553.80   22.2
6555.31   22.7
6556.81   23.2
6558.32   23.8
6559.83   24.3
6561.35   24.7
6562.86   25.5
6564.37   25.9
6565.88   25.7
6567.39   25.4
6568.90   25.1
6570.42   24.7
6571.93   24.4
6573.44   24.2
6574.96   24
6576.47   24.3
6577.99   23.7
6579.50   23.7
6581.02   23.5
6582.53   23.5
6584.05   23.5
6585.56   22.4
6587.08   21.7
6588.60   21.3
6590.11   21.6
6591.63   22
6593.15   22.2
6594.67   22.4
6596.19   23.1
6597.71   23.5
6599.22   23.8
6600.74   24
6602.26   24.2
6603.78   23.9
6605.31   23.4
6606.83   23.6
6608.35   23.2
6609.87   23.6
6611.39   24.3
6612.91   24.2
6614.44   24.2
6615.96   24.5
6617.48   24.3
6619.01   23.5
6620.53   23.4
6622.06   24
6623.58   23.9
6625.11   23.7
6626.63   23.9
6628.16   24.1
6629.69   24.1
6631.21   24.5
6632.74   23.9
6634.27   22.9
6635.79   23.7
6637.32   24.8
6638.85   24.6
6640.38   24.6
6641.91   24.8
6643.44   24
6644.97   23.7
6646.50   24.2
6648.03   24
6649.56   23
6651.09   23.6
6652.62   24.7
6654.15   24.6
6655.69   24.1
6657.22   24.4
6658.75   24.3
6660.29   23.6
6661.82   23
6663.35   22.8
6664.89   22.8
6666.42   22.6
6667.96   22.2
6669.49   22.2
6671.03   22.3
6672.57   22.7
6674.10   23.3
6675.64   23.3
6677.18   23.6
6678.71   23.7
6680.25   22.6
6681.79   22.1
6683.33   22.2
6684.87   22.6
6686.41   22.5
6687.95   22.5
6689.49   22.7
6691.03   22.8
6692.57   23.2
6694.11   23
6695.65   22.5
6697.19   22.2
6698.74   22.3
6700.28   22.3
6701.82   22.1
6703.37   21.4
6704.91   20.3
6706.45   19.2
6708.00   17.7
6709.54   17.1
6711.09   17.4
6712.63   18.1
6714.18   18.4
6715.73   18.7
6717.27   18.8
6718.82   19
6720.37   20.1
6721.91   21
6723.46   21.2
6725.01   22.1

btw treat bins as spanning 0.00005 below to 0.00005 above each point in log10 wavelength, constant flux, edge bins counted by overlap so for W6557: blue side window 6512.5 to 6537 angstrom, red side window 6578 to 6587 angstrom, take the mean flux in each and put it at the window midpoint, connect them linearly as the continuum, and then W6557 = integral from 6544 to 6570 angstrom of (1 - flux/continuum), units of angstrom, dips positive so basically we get -1.0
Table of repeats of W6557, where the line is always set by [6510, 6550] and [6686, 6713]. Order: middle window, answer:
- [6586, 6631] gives -2.2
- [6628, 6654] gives -2.6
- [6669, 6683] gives -0.9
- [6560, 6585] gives -1.7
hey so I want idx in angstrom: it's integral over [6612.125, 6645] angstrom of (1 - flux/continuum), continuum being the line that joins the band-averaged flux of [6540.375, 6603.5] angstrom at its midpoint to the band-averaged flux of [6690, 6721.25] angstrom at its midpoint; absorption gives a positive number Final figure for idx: -2.7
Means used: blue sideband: 23.6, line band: 24.1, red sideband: 20.4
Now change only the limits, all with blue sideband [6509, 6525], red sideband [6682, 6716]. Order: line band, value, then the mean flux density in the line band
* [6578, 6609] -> -0.8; 23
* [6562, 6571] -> -1.0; 25.4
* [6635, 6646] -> -1.3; 24.3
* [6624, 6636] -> -1.0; 23.9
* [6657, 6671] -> -1.0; 23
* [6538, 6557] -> -0.2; 23.4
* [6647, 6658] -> -1.2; 24.1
